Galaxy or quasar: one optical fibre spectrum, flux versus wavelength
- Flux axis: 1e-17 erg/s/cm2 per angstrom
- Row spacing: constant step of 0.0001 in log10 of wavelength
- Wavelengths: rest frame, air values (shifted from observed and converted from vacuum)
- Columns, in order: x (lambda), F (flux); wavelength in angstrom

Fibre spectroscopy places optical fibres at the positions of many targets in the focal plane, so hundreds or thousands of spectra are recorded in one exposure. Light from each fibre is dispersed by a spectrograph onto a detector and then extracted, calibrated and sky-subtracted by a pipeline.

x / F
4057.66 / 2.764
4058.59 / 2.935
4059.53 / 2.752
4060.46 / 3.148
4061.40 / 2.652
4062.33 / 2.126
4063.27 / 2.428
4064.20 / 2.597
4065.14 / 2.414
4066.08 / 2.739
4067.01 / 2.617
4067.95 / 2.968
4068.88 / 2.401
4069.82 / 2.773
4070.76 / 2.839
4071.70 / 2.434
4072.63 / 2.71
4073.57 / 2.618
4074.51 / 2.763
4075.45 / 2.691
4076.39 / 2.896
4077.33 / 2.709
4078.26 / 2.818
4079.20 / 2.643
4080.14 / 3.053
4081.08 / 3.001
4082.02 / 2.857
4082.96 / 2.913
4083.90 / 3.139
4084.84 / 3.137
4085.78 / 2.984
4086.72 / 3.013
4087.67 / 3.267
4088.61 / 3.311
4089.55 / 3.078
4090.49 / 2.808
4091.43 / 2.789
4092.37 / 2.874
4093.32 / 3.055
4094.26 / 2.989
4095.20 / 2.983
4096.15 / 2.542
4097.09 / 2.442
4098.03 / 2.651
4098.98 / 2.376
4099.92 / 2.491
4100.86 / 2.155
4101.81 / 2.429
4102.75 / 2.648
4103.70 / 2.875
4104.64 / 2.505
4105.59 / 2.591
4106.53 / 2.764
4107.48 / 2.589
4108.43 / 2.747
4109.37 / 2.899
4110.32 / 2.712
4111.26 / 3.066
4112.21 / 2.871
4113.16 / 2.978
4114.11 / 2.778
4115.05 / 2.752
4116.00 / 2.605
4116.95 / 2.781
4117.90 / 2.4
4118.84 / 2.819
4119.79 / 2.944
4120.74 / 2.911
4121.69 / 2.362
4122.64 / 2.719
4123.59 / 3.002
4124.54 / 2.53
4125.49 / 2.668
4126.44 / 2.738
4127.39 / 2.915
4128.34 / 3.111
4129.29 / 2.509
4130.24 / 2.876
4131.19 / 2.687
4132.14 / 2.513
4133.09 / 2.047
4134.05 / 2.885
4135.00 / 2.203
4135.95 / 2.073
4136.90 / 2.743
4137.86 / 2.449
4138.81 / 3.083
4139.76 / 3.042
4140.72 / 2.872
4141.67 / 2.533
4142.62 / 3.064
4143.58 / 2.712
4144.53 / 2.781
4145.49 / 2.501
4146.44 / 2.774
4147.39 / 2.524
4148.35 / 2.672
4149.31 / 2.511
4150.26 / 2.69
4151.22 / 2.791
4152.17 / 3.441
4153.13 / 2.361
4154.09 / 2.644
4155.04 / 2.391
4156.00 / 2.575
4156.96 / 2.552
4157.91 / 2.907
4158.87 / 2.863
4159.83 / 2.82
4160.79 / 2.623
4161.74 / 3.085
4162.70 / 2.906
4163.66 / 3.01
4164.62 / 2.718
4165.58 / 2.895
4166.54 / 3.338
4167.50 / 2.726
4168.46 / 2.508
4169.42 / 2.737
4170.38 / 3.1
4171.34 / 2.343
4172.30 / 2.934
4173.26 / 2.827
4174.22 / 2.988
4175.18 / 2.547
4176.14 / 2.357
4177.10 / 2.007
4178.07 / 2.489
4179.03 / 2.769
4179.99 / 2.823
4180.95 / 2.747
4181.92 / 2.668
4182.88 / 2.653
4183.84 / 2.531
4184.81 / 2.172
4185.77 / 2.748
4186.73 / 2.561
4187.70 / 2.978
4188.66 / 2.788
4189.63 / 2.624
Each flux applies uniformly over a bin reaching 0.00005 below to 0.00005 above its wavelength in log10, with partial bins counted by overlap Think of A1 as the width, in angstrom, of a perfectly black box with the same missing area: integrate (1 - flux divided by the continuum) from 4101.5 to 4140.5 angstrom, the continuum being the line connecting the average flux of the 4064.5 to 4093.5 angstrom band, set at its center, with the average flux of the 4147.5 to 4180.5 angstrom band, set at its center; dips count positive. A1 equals 1.2 angstrom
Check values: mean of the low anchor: 2.84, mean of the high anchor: 2.73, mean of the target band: 2.7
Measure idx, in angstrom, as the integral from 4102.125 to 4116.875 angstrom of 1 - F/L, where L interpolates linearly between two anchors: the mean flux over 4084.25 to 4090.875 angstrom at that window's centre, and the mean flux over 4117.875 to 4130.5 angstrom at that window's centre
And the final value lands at 0.7 angstrom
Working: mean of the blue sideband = 3.09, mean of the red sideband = 2.76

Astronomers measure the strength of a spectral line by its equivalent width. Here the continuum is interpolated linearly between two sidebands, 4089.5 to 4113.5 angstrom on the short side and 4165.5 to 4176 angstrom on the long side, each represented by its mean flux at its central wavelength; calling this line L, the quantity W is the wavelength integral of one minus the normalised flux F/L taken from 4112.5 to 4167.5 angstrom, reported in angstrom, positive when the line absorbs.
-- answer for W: 0.6 angstrom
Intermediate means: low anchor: 2.72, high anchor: 2.8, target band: 2.73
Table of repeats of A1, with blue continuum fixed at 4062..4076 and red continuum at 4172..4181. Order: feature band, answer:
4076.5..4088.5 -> -1.62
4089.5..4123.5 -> -1.27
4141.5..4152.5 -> -0.47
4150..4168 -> -1.18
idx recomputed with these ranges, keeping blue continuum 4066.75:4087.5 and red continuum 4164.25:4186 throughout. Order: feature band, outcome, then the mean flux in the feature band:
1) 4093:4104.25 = 0.66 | 2.63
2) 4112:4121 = -0.04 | 2.78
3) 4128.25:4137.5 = 0.68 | 2.54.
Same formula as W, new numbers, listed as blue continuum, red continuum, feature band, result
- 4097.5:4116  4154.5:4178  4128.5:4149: 0.4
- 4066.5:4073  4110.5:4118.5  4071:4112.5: -1.0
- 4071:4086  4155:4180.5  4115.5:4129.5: 0.2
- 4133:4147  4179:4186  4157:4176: -1.3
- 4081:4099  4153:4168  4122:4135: 0.7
